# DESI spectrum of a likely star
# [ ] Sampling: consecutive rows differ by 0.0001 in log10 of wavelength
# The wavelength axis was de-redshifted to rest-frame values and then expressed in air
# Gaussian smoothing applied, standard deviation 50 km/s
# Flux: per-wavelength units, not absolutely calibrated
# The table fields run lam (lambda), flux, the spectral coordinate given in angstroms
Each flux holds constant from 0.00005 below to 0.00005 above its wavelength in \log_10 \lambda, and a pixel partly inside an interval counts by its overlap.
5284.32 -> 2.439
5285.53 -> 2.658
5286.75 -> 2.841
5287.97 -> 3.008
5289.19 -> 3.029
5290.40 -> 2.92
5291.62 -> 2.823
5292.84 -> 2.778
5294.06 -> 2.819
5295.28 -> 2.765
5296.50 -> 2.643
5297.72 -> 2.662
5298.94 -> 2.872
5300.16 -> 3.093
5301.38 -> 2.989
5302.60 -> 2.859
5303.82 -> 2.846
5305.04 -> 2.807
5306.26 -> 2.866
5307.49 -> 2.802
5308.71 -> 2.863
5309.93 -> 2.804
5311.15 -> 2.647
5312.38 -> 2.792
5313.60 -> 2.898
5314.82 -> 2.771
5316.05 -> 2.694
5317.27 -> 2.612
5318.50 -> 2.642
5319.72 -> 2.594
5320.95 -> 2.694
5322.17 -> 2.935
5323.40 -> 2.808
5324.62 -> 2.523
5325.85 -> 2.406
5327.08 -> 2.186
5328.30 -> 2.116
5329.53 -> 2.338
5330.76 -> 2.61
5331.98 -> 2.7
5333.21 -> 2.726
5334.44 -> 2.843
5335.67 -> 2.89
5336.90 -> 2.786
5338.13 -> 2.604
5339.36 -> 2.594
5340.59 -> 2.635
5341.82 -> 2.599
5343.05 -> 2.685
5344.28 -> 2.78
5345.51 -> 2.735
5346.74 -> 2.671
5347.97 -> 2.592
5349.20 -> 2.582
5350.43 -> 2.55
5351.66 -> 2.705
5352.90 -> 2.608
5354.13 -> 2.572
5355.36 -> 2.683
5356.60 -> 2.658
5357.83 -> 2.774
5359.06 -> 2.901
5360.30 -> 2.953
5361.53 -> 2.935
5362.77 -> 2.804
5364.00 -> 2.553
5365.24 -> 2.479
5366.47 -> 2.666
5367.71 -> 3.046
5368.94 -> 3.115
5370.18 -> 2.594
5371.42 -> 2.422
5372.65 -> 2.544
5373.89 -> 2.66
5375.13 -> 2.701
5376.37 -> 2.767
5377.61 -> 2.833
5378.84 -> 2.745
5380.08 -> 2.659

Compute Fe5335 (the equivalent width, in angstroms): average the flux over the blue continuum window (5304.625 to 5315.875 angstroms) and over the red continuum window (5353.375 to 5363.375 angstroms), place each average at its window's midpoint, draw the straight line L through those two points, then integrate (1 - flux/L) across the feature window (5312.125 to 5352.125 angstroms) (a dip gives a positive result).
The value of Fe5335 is 2.1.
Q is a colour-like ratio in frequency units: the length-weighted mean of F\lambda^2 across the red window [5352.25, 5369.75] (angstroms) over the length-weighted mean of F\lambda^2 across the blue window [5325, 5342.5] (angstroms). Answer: 1.1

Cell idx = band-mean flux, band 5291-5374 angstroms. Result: 2.71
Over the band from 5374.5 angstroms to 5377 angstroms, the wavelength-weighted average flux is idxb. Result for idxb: 2.73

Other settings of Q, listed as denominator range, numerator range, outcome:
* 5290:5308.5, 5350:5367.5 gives 0.98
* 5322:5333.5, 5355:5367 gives 1.10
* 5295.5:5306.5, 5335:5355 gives 0.95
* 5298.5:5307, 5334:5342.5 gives 0.94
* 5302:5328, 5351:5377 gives 1.02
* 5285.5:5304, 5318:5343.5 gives 0.93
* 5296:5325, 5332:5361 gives 0.98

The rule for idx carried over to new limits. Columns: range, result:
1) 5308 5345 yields 2.66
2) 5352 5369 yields 2.76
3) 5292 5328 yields 2.74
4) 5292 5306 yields 2.83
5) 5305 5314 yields 2.81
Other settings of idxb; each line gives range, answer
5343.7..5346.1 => 2.76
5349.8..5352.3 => 2.62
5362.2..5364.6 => 2.68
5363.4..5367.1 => 2.56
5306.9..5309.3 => 2.84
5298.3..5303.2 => 2.95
